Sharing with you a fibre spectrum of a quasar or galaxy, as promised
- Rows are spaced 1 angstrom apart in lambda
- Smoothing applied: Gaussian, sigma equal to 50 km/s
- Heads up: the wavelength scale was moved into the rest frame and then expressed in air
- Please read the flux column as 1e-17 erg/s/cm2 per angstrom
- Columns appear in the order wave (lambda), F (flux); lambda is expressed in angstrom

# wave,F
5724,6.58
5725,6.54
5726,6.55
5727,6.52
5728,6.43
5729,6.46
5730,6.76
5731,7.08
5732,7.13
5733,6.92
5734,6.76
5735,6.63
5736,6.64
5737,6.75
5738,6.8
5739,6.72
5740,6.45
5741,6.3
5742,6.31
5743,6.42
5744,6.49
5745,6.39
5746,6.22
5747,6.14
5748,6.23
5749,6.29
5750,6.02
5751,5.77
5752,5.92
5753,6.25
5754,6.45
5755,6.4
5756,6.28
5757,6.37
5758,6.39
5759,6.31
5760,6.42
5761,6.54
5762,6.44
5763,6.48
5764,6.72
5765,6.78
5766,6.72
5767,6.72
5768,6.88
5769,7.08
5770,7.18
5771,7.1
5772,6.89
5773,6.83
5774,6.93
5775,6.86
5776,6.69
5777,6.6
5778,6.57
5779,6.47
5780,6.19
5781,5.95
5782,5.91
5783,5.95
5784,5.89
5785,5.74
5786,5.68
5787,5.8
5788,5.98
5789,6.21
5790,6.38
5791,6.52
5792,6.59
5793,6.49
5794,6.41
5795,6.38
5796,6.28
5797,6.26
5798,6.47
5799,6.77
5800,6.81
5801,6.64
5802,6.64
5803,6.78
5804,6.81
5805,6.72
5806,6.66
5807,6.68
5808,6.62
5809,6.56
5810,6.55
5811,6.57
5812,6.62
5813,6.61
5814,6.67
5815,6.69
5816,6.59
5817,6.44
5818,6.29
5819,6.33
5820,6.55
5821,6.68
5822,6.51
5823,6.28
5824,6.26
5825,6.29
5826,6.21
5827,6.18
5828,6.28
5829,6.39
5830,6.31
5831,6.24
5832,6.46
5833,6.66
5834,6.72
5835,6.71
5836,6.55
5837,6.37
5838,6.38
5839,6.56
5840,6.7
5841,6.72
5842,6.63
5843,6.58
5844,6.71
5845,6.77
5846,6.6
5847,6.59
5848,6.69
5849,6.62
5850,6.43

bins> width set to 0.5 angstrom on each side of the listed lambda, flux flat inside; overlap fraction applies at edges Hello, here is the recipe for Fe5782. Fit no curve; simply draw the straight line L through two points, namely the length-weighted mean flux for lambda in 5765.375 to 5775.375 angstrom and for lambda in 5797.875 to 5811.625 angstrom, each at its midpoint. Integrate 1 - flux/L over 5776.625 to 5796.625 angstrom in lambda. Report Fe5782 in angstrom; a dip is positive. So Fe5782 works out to 1.77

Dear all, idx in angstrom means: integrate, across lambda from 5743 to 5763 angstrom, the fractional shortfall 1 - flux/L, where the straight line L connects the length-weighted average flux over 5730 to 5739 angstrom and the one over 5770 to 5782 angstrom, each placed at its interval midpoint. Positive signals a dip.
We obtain 1.3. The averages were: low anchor 6.83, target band 6.29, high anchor 6.64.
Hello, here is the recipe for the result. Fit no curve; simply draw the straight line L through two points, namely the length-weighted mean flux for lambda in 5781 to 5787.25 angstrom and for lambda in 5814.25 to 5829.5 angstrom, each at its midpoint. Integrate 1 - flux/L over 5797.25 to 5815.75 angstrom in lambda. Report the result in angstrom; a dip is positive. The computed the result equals -1.4 angstrom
